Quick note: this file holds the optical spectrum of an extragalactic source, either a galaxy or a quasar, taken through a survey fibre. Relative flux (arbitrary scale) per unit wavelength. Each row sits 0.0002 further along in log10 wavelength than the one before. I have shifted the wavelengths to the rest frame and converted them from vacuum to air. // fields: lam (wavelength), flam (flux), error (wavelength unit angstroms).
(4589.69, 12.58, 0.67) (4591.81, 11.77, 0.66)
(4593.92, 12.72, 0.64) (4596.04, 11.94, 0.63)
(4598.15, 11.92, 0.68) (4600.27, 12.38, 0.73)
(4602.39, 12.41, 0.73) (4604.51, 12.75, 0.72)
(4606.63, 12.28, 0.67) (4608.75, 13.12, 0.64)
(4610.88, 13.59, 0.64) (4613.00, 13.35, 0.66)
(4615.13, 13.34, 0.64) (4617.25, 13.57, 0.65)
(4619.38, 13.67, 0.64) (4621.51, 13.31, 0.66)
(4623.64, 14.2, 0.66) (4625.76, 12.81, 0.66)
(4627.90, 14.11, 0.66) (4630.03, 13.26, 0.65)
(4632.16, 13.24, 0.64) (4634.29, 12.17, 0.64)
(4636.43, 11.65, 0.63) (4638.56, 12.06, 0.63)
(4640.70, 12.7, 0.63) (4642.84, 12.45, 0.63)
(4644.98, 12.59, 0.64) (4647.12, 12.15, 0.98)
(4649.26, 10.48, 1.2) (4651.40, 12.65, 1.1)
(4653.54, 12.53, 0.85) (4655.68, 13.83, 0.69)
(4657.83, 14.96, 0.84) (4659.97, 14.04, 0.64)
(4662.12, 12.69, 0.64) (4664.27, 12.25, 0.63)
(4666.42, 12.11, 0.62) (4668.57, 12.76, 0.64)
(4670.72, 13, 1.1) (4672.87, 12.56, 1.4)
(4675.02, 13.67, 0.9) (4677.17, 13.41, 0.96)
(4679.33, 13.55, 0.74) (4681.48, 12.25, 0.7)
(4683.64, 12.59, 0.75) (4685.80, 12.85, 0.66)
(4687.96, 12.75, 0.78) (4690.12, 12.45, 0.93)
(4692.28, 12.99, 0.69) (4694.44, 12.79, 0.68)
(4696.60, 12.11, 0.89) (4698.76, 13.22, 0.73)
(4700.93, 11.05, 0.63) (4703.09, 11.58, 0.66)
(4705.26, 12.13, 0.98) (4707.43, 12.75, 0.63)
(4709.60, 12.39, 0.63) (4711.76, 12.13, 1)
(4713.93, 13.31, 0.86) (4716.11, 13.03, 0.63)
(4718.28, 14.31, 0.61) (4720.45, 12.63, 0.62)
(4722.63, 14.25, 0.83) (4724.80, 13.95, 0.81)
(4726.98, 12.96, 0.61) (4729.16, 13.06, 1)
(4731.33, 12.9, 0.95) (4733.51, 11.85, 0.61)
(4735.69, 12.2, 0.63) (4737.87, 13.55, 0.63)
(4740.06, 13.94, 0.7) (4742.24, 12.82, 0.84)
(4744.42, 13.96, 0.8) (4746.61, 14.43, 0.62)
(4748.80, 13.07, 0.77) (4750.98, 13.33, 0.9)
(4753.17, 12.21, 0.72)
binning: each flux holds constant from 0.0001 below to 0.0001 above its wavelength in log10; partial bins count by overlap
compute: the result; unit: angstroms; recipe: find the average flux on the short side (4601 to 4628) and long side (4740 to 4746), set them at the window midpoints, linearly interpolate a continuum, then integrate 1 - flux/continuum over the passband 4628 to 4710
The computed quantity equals 4.35 angstroms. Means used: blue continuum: 13.2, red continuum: 13.6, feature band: 12.7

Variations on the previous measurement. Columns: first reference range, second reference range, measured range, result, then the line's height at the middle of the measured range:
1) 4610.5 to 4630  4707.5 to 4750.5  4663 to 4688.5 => 1.0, 13.4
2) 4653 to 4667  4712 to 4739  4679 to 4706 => 1.5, 13.2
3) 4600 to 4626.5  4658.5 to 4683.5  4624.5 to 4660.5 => 0.7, 13.1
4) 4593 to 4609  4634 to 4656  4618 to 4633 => -1.5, 12.3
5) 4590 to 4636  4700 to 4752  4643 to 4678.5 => 0.3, 13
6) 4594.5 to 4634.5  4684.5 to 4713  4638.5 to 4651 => 0.7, 12.8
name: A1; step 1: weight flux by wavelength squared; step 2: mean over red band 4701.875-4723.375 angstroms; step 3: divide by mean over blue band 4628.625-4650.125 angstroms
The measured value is 1.1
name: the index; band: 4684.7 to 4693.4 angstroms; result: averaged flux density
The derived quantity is 12.8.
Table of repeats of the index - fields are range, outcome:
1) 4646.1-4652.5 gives 11.8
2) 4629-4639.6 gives 12.5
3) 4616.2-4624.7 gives 13.7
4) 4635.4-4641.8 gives 12.1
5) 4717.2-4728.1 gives 13.6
